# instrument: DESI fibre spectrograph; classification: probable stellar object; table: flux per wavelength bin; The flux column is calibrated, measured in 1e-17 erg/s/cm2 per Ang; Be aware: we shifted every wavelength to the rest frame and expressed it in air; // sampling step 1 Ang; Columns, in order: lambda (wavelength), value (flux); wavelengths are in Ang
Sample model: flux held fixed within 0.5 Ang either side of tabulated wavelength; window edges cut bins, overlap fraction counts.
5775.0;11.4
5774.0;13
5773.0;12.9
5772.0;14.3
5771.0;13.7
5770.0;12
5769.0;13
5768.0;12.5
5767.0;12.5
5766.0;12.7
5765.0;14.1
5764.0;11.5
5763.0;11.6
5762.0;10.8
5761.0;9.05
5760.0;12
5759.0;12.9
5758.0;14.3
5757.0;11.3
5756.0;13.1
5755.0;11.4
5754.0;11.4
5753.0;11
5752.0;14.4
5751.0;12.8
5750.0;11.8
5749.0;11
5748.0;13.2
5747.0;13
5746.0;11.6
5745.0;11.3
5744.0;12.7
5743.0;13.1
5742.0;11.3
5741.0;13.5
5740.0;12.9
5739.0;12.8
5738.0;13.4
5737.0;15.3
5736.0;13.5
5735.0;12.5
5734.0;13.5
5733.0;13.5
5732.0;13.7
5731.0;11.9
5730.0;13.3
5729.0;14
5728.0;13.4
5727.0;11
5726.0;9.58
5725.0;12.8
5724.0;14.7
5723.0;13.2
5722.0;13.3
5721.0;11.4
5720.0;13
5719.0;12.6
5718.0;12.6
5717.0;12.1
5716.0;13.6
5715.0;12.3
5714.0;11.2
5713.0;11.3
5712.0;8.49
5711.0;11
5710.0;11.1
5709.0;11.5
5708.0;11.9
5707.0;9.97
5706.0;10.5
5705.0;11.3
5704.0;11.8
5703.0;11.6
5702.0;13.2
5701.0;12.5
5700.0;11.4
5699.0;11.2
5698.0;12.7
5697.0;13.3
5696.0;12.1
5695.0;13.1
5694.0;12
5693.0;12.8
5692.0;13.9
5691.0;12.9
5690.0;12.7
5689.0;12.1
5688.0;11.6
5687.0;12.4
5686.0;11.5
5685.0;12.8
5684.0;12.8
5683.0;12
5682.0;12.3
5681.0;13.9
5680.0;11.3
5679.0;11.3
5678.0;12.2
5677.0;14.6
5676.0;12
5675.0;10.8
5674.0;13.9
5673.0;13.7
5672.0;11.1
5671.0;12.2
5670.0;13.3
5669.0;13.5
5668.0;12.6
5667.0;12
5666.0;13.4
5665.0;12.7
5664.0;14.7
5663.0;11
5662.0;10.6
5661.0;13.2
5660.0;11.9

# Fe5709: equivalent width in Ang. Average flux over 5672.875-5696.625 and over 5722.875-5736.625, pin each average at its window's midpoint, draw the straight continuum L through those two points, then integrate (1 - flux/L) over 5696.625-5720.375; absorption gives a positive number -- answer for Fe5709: 1.8 Ang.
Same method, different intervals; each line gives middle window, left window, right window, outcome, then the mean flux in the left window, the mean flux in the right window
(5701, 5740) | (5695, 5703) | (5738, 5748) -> 0.4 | 12.3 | 12.6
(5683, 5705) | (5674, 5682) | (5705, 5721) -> -0.7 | 12.4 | 11.5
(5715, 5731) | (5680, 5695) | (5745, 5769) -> -0.4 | 12.5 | 12.2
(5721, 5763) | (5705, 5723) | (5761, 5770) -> -2.2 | 11.7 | 12.1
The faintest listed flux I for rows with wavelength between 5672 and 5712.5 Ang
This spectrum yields 8.49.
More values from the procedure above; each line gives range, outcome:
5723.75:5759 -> 9.58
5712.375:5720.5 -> 11.2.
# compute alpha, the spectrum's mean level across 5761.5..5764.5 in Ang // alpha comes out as 11.3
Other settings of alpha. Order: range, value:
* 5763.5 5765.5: 12.8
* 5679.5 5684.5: 12.5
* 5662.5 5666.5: 12.9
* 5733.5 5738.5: 13.6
